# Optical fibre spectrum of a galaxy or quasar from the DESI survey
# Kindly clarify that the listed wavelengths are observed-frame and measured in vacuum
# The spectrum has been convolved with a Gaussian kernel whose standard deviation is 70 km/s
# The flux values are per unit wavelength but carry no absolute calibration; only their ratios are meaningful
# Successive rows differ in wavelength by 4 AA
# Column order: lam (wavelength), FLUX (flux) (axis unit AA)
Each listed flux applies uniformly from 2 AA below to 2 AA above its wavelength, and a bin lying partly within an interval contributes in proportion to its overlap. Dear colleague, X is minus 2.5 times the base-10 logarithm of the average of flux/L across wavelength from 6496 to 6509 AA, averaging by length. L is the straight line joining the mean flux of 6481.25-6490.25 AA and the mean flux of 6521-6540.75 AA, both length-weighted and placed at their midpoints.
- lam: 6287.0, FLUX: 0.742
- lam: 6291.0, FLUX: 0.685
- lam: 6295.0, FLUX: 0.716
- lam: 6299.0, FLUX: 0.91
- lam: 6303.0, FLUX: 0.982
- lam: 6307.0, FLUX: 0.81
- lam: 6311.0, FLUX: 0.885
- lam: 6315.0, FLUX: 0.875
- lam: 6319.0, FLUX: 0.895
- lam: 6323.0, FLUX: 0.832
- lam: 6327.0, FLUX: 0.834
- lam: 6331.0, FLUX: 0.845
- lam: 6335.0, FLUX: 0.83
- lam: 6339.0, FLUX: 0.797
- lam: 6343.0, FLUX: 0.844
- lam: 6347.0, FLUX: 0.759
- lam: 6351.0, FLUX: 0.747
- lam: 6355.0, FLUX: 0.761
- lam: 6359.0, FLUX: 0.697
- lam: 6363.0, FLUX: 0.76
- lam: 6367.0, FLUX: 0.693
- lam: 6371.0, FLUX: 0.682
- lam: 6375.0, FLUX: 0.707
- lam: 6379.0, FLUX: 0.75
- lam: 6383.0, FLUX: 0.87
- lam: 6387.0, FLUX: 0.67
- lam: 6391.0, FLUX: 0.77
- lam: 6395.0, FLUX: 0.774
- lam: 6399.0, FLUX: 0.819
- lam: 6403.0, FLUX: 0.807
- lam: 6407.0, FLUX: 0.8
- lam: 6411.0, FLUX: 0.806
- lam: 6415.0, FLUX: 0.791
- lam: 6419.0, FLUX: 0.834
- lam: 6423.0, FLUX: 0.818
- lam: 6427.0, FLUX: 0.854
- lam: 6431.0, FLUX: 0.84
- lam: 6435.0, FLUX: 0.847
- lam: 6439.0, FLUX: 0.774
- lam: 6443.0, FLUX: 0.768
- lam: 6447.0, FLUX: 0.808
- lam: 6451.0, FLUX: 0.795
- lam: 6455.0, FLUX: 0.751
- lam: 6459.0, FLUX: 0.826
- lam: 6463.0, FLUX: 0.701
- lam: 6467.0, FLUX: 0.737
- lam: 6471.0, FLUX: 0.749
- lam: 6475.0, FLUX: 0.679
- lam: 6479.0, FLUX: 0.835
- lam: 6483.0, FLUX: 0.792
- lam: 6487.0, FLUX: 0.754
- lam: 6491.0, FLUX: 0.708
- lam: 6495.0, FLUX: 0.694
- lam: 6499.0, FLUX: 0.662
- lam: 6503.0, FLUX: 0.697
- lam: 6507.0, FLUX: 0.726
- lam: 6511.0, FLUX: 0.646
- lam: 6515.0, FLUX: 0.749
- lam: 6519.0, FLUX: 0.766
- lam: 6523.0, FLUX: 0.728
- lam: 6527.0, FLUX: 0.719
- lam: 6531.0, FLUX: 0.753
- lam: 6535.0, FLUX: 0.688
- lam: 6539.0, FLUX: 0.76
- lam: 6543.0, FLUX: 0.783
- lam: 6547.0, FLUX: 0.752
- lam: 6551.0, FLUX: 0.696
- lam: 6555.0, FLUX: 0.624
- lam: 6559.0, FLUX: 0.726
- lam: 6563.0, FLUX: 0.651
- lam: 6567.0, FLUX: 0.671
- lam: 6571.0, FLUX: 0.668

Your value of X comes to 0.084 mag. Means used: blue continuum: 0.763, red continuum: 0.729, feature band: 0.695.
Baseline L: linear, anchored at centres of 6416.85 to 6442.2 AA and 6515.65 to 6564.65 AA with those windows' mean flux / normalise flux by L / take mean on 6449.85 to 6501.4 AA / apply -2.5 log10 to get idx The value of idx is 0.05 mag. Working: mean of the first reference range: 0.825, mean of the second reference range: 0.722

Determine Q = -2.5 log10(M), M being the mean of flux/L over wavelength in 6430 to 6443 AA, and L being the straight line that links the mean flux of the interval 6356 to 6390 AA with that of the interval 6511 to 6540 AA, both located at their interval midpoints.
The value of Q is -0.11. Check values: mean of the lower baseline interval 0.731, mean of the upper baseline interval 0.73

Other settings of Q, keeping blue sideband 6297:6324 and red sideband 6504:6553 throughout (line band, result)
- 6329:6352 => 0.08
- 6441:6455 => 0.00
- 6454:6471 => 0.03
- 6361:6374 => 0.19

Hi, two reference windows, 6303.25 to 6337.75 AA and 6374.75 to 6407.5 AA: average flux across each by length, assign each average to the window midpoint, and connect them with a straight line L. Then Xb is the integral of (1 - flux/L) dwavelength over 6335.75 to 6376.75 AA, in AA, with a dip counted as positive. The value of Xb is 3.5 AA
